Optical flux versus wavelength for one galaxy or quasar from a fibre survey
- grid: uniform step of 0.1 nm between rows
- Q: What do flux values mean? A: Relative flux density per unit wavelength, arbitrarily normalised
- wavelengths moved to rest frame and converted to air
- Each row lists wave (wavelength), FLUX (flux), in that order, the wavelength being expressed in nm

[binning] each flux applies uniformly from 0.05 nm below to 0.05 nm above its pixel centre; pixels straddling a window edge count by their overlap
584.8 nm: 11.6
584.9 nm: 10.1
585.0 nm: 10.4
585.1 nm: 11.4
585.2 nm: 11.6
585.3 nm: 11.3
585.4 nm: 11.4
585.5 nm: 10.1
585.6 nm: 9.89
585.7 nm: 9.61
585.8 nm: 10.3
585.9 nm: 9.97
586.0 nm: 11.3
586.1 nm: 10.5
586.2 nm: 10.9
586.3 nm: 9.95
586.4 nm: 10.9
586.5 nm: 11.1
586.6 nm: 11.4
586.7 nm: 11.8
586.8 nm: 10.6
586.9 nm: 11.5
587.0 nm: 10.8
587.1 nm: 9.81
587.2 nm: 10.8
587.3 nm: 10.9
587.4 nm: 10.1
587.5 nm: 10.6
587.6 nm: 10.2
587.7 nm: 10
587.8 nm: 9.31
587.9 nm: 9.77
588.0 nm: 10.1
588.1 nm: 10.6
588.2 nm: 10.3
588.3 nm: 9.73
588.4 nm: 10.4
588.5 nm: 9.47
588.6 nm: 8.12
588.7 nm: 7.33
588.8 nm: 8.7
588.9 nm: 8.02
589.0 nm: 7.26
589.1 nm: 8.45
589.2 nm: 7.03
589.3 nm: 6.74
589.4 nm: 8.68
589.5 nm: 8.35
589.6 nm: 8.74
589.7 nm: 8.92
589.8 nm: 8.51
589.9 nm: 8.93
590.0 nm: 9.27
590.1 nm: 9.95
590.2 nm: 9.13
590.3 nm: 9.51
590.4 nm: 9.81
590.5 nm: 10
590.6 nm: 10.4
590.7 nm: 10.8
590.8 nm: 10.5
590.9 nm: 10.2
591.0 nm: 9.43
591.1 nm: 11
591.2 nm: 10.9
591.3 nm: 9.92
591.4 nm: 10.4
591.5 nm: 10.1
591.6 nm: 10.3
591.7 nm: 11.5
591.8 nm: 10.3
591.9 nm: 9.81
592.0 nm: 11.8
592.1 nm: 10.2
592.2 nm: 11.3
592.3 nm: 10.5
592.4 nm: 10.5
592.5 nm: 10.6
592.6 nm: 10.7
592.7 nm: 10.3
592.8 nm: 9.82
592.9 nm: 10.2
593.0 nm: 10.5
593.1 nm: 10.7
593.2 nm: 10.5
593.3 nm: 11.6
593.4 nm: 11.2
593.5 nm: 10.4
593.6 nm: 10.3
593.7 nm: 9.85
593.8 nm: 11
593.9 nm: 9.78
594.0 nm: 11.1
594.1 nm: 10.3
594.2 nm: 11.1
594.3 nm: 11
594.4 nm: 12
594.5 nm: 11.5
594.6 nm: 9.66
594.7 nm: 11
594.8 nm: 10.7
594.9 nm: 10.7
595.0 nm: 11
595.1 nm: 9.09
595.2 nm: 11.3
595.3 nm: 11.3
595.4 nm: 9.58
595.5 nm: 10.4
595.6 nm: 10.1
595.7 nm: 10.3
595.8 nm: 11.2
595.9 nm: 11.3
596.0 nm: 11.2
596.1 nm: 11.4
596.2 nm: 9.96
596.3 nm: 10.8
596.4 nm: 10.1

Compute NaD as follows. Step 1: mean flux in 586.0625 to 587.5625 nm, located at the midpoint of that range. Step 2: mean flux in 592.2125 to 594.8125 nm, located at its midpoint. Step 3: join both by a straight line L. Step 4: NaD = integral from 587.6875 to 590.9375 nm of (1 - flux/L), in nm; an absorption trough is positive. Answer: 0.47 nm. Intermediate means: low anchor 10.8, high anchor 10.7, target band 9.17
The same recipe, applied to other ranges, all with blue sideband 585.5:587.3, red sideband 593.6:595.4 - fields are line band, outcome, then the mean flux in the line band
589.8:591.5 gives 0.111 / 9.97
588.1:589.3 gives 0.229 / 8.62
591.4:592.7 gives 0.007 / 10.6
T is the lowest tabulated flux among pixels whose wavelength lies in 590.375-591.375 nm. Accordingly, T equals 9.43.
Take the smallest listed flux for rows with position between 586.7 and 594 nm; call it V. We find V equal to 6.74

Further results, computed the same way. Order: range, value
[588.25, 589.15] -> 7.26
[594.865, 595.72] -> 9.09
